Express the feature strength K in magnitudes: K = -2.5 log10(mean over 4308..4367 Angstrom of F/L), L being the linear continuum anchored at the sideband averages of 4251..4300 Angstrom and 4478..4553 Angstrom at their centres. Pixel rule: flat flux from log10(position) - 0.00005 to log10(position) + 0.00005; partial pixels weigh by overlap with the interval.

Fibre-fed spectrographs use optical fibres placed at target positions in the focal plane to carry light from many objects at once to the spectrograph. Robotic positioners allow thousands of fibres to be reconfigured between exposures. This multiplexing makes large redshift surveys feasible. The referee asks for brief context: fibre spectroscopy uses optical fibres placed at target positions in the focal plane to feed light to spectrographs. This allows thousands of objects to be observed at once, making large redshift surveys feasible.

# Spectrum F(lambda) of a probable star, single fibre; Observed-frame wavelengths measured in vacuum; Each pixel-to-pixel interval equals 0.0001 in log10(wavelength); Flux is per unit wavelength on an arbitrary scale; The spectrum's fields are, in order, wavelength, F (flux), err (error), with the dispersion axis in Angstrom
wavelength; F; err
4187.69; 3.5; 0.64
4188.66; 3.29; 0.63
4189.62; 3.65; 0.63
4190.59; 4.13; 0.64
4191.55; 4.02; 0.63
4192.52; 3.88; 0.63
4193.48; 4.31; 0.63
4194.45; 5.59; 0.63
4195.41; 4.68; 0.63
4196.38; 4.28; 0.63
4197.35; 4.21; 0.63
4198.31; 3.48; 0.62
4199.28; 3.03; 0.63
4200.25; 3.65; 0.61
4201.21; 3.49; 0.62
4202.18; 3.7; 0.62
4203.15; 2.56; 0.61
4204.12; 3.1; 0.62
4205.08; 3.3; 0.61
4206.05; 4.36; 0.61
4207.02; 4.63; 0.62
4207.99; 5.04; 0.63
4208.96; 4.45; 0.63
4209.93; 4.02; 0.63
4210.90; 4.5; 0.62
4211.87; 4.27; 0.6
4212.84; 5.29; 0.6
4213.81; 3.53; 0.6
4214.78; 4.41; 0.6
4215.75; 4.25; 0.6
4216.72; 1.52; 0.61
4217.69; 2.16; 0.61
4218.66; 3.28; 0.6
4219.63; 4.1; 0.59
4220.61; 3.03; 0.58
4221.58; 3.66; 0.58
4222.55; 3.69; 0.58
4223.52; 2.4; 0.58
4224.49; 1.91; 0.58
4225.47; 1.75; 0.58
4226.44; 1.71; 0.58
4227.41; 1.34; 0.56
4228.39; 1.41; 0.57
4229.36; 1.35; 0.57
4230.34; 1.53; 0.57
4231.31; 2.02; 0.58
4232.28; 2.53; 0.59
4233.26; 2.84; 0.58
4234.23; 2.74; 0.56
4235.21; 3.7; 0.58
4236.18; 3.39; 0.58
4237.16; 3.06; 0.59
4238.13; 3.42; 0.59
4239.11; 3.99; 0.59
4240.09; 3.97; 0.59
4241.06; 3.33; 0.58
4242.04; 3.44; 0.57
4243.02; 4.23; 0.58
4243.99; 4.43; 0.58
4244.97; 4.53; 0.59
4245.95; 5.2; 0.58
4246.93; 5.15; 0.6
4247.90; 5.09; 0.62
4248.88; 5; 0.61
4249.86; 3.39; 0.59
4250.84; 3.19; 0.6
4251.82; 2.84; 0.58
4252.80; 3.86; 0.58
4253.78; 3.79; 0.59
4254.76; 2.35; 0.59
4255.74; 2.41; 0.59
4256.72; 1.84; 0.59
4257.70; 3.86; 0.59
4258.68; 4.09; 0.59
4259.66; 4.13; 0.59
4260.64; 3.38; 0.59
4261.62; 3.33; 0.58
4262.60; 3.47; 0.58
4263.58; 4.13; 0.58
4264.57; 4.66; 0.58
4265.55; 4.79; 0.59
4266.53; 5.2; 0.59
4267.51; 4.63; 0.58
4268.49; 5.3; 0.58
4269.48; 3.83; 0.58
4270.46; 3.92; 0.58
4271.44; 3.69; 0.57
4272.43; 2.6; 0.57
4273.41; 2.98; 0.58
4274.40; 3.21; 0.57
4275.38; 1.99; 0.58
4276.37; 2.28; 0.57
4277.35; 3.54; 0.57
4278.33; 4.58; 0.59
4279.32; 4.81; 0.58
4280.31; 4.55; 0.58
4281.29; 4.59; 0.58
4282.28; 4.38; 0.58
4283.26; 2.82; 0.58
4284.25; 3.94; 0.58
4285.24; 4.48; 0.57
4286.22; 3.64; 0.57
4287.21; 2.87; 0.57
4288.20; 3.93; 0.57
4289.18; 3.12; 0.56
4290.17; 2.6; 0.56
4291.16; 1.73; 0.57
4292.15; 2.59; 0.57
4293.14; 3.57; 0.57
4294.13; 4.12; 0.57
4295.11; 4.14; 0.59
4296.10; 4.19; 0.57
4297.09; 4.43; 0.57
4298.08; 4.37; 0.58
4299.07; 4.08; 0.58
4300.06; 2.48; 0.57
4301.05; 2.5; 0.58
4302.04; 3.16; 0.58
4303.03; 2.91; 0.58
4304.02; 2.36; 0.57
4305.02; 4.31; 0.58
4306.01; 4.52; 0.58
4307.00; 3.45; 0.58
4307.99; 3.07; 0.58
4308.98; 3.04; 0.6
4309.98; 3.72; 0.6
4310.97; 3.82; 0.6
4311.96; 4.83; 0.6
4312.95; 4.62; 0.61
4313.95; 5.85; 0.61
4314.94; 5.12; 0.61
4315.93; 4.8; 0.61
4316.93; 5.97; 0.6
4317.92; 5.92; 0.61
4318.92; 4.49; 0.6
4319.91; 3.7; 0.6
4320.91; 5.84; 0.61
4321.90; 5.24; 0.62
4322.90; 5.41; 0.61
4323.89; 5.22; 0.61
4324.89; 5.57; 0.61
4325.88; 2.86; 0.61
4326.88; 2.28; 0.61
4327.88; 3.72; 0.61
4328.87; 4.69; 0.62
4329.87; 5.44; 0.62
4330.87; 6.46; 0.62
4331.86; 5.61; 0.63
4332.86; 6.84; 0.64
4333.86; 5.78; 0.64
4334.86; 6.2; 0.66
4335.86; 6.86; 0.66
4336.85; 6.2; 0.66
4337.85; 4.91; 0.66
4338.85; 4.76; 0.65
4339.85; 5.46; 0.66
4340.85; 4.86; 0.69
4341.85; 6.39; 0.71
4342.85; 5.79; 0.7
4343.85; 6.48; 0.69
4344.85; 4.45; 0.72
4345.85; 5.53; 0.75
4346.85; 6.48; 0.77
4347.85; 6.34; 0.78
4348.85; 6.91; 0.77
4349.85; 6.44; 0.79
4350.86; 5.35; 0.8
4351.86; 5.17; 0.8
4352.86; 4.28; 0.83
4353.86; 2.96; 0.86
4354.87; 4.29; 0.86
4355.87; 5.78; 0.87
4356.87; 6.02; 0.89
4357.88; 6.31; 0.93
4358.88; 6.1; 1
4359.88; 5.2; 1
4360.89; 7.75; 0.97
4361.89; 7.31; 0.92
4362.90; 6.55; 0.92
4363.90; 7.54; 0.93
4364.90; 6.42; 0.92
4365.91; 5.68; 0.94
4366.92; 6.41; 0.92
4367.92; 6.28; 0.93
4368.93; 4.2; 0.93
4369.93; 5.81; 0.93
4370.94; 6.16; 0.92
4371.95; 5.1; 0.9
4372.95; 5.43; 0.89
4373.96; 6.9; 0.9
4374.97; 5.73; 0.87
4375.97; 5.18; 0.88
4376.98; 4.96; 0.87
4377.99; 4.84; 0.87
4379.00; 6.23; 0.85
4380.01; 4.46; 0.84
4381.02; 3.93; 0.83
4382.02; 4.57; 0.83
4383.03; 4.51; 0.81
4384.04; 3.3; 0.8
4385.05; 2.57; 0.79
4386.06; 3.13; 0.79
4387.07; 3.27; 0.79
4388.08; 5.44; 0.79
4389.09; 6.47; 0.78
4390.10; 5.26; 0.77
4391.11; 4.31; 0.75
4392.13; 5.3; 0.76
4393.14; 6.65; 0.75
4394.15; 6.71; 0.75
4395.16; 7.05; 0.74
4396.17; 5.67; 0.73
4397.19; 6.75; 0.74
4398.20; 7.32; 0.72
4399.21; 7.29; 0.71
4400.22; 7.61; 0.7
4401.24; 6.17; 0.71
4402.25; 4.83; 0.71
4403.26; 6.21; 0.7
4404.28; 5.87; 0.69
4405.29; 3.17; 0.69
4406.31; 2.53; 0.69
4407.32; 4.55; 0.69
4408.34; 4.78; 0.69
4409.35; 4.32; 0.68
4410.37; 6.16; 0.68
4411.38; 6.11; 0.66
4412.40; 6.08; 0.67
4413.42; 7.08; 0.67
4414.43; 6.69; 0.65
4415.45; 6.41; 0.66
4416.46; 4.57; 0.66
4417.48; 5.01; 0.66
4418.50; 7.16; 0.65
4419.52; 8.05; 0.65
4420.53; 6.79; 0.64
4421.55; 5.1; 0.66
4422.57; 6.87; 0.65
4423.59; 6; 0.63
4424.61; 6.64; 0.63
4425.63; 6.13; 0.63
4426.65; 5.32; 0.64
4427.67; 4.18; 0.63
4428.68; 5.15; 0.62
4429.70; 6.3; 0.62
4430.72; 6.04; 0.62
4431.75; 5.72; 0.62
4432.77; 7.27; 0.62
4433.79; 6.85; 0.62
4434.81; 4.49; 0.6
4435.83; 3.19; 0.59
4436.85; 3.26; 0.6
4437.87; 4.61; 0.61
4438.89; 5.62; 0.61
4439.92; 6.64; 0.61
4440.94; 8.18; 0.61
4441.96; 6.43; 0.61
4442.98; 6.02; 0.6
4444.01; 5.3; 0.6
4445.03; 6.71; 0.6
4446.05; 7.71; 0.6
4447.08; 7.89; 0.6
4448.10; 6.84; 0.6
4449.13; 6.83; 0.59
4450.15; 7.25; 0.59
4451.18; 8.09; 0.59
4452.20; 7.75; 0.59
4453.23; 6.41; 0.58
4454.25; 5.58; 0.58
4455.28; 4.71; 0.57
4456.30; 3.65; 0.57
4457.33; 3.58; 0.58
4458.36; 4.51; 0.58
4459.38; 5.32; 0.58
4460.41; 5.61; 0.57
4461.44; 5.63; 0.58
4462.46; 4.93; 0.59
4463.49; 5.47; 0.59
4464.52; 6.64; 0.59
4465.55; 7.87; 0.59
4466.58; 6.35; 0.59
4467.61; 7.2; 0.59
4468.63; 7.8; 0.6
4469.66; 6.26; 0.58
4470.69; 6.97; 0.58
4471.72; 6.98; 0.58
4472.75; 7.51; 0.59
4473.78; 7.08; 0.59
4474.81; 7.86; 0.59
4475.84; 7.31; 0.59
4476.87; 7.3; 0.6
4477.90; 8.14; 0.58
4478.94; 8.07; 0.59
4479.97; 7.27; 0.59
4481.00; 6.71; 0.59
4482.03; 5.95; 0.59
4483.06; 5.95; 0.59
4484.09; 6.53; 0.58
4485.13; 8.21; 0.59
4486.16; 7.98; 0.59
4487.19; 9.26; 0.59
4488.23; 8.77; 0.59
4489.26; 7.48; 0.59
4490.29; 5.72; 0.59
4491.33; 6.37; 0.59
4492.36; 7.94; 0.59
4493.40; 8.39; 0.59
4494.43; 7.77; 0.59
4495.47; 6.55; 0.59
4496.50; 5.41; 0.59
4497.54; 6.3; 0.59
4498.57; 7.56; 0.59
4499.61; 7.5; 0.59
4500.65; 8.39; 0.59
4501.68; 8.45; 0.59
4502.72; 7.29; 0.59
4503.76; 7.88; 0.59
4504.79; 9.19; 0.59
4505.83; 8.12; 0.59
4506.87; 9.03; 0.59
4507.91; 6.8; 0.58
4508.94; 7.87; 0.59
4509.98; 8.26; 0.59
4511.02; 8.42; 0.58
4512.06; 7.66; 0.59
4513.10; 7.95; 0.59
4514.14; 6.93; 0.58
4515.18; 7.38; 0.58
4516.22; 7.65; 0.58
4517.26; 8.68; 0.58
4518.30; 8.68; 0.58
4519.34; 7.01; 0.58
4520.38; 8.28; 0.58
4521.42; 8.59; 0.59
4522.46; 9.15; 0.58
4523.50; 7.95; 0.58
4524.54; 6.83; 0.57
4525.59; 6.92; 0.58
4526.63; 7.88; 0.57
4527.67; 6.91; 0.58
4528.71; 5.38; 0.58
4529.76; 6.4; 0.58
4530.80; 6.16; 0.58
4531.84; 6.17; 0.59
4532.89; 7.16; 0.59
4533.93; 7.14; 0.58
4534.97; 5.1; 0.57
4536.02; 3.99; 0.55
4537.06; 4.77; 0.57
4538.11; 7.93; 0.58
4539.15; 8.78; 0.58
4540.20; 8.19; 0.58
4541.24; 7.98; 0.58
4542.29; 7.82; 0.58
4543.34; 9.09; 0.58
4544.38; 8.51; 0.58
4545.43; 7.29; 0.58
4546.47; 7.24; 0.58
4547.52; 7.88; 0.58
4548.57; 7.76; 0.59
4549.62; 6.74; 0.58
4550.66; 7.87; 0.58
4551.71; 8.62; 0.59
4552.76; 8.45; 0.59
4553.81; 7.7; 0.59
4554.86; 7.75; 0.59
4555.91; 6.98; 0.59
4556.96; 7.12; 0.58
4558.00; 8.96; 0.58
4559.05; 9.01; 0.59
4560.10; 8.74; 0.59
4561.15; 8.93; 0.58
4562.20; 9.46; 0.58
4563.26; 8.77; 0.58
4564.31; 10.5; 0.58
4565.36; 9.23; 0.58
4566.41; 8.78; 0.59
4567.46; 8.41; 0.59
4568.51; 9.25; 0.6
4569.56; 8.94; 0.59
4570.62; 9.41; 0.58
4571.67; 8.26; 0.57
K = -0.16 mag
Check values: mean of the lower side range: 3.65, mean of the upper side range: 7.48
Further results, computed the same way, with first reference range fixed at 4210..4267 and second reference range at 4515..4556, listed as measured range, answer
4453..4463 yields 0.27 mag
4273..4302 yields 0.16 mag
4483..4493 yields -0.11 mag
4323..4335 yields -0.09 mag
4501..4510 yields -0.16 mag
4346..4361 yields -0.14 mag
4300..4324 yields 0.04 mag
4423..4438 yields 0.11 mag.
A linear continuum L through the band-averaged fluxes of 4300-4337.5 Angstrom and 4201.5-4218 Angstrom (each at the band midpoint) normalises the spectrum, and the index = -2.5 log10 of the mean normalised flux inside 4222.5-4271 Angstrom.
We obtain 0.20 mag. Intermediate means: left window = 3.84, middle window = 3.43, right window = 4.63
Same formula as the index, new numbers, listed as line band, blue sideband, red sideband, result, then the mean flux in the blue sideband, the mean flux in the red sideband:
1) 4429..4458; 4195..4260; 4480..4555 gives 0.07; 3.44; 7.47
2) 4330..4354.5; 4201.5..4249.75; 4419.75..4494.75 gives -0.15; 3.43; 6.47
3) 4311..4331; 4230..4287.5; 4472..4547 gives -0.05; 3.69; 7.44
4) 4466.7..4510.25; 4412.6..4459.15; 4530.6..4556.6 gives -0.12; 6.01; 7.34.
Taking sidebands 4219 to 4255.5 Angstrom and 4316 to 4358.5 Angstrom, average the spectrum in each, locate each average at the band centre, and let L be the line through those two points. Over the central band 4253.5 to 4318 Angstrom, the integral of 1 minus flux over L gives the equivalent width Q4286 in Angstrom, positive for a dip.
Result 7.2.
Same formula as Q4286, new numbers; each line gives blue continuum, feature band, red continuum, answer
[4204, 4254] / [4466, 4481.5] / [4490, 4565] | -0.8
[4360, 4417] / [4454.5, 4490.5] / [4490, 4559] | 0.7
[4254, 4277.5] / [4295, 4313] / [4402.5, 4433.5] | 2.0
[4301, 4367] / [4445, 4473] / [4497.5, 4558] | 1.6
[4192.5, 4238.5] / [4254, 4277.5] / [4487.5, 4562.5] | 2.7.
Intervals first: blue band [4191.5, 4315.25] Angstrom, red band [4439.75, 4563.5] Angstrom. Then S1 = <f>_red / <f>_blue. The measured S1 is 2.01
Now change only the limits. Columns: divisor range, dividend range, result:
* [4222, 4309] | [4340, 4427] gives 1.63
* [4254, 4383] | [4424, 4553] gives 1.50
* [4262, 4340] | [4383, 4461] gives 1.36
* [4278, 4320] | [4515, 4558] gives 1.90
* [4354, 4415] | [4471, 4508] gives 1.35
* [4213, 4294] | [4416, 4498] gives 1.88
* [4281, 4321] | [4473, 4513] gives 1.94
